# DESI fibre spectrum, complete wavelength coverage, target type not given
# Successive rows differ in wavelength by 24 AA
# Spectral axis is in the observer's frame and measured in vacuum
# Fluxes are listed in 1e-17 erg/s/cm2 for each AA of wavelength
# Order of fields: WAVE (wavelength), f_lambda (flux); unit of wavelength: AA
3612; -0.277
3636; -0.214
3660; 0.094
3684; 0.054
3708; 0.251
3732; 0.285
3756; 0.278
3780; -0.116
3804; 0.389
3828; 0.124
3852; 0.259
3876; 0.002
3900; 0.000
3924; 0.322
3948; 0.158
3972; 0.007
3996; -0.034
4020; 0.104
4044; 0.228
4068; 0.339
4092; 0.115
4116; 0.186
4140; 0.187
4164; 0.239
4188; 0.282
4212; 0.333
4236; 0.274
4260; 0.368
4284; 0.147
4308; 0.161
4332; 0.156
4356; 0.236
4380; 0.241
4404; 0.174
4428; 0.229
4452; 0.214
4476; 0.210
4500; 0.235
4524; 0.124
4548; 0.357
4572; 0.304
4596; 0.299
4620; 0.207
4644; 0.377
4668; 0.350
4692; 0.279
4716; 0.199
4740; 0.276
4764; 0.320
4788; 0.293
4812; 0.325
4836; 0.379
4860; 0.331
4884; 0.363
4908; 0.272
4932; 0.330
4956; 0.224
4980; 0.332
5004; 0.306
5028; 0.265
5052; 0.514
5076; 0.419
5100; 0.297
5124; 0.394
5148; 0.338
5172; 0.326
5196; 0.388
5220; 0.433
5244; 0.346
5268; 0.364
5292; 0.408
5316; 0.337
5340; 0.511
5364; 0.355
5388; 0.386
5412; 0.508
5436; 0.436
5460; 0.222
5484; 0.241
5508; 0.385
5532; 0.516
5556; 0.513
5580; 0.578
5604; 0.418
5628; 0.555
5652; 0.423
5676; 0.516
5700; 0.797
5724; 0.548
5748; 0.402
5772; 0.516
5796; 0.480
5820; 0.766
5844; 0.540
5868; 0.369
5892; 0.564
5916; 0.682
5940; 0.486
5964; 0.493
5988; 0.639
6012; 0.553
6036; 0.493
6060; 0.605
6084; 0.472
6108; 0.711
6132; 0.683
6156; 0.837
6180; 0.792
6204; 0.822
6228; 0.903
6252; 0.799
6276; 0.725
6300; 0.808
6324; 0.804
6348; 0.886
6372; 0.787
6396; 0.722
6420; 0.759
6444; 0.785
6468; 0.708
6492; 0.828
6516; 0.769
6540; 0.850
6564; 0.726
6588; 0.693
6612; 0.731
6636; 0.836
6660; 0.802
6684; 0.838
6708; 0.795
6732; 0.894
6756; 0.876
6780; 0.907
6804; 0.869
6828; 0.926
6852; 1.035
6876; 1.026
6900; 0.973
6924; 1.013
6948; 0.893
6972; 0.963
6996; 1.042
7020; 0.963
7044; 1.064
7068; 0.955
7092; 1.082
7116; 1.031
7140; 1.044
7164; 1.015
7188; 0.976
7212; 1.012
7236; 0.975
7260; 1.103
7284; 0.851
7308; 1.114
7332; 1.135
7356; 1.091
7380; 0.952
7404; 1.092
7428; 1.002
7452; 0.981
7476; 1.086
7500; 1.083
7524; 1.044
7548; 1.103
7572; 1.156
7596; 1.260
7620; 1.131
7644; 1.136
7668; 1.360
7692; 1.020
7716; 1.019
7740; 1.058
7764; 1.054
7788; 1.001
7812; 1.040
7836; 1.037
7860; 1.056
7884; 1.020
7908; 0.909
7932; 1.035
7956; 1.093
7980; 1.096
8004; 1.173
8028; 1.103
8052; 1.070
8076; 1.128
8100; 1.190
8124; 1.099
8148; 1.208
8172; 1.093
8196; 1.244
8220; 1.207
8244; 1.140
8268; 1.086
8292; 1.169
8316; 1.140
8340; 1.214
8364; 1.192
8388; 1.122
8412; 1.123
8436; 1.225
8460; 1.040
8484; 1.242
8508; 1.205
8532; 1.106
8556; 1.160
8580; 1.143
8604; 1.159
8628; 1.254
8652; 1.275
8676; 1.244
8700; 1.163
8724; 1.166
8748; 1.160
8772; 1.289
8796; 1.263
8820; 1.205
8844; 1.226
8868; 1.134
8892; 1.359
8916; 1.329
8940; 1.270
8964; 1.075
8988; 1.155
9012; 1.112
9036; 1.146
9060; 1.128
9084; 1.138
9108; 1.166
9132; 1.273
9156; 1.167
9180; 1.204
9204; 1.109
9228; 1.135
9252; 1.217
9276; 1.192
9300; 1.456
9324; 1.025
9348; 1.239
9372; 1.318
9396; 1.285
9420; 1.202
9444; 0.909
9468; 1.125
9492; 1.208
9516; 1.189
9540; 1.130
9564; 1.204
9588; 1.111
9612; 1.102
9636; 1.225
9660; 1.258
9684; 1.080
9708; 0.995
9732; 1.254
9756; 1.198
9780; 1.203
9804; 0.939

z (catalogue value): 0.53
